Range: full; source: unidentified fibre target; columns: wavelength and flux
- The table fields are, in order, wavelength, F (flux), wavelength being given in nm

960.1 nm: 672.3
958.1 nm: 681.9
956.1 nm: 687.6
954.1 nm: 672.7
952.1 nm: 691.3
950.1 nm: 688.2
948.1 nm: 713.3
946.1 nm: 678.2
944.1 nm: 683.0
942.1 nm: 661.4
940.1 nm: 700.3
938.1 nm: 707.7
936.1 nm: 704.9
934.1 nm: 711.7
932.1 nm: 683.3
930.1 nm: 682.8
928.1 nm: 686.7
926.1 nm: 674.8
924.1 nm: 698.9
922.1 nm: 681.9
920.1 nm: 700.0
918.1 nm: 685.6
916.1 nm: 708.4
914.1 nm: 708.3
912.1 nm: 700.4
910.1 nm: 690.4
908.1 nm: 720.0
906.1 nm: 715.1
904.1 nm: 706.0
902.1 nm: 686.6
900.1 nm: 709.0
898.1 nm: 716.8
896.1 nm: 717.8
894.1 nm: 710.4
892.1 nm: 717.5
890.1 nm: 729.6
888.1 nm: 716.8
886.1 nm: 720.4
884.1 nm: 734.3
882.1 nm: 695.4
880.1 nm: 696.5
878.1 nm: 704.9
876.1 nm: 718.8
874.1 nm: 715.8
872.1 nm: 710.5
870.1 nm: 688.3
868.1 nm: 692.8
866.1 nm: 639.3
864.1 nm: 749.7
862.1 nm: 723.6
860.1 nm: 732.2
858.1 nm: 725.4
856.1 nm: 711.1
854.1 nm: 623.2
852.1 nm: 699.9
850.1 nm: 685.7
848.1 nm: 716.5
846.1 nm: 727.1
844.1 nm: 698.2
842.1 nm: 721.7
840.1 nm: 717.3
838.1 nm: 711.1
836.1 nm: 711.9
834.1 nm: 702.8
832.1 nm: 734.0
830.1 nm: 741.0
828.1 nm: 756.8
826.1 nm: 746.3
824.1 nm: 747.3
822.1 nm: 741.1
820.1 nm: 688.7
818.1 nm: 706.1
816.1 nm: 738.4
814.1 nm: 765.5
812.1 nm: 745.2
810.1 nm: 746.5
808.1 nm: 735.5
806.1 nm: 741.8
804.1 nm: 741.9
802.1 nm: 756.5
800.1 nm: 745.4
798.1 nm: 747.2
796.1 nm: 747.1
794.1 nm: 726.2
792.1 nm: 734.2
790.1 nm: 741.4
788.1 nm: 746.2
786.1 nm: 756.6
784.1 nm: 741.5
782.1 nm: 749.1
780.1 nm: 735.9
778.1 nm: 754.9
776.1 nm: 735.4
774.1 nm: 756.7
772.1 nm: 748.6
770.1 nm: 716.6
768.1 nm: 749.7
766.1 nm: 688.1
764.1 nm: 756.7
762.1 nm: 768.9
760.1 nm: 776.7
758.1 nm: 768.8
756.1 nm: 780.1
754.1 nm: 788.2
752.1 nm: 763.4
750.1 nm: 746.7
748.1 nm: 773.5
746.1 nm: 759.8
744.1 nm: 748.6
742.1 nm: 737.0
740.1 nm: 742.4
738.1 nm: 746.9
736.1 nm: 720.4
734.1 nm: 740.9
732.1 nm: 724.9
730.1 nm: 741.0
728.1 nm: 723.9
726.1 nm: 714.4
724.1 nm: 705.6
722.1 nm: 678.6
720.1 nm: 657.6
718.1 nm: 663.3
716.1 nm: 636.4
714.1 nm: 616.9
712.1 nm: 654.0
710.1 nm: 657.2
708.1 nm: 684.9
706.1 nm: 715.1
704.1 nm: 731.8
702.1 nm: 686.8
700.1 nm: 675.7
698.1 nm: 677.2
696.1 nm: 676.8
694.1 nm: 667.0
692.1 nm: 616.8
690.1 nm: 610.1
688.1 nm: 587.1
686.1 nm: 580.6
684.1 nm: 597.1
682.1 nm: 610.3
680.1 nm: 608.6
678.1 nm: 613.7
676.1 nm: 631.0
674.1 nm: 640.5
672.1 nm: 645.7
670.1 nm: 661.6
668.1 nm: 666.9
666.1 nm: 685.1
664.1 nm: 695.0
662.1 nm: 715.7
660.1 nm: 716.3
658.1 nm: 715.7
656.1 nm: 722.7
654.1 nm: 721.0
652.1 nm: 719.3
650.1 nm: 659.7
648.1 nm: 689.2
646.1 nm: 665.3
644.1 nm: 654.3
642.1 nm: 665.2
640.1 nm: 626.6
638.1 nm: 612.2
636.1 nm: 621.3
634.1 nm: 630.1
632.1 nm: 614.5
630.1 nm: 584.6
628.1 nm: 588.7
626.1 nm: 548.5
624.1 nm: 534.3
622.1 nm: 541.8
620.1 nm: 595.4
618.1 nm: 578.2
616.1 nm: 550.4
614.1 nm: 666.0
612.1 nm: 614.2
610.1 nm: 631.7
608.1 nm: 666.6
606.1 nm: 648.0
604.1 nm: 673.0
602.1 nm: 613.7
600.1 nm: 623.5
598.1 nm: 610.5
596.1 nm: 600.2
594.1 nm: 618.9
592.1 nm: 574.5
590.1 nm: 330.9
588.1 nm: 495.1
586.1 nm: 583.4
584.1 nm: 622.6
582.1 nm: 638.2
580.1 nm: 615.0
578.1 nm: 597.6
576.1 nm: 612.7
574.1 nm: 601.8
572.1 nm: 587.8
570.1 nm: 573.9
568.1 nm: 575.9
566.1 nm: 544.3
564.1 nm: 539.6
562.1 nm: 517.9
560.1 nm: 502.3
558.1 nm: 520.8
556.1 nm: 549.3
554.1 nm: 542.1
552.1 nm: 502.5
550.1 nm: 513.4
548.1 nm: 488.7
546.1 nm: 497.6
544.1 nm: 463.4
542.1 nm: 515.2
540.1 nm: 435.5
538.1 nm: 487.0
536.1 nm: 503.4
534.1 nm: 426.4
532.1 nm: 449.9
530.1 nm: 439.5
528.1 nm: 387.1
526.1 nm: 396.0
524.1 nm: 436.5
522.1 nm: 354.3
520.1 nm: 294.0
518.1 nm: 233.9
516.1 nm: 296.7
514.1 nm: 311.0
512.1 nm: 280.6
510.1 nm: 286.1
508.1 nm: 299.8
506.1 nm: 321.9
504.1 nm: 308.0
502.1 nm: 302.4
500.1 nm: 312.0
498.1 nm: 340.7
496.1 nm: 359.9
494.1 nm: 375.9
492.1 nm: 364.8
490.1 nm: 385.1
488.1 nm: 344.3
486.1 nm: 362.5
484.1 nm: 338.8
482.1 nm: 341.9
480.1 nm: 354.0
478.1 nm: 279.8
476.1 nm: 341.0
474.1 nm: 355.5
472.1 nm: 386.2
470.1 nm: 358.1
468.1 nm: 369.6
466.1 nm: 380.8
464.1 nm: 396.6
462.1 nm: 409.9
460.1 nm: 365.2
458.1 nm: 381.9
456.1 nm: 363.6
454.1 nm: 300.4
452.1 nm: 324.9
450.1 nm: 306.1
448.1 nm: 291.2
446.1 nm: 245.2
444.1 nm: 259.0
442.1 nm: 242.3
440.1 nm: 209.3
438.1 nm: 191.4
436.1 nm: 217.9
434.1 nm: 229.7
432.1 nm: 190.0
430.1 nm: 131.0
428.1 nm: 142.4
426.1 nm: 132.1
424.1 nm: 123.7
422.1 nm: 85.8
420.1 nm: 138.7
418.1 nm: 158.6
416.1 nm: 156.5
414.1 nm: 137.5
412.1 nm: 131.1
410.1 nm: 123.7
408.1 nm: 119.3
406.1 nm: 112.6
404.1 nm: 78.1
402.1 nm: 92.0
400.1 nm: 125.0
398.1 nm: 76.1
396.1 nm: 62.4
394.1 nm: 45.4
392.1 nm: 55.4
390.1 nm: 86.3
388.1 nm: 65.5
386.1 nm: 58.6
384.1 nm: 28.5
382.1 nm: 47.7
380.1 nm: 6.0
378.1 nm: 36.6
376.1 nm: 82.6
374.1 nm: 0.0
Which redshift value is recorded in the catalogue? 0.000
